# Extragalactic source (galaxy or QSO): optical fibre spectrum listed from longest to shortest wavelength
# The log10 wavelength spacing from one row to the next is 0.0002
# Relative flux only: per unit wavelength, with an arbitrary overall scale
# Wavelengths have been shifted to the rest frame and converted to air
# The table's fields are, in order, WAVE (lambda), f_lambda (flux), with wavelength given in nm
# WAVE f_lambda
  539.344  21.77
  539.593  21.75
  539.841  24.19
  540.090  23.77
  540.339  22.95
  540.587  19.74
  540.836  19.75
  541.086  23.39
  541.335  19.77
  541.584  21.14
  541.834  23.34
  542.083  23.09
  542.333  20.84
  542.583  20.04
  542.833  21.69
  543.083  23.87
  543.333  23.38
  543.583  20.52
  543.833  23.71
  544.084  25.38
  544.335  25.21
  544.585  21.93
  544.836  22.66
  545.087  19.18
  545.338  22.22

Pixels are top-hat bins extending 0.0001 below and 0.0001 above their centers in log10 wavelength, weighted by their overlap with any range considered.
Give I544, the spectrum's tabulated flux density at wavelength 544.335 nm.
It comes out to 25.21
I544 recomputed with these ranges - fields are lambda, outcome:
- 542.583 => 20.04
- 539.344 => 21.77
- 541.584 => 21.14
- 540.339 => 22.95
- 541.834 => 23.34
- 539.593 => 21.75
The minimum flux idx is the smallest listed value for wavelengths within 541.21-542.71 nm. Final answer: 19.77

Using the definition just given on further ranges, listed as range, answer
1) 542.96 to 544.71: 20.52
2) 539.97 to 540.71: 19.74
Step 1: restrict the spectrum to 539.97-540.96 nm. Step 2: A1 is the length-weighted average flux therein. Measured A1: 21.6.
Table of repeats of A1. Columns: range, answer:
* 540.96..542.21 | 22.1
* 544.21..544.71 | 23.6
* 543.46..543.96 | 22.1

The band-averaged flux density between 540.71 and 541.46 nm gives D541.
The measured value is 21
